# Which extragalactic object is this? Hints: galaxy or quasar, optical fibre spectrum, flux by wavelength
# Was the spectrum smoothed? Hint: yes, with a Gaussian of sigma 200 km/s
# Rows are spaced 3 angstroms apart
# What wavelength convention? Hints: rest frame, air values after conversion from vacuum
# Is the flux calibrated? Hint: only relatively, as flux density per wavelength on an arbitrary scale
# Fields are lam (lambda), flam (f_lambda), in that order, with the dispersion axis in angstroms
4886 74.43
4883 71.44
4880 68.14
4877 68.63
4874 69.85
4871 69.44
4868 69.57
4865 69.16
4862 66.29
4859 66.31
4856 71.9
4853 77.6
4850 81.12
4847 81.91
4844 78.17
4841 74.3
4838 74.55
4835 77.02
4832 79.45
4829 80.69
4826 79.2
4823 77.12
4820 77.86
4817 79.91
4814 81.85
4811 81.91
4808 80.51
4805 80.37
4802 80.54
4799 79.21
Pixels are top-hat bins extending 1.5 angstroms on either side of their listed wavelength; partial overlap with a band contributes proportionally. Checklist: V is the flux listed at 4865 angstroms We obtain 69.16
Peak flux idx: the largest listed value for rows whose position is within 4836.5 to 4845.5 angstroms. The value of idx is 78.17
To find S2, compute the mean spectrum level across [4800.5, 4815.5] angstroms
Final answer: 81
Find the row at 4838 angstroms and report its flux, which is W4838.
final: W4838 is 74.55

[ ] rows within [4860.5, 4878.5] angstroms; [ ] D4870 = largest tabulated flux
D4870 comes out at 69.85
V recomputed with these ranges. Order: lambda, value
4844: 78.17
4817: 79.91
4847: 81.91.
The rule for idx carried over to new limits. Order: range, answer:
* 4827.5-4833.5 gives 80.69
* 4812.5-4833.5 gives 81.85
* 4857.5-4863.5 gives 66.31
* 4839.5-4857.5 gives 81.91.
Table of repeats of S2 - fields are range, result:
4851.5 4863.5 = 70.5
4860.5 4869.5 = 68.3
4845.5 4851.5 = 81.5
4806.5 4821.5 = 80.4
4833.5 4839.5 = 75.8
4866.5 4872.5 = 69.5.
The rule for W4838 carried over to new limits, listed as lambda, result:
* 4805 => 80.37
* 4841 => 74.3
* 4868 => 69.57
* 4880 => 68.14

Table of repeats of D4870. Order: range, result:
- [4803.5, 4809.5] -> 80.51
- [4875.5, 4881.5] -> 68.63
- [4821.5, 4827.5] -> 79.2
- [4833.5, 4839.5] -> 77.02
